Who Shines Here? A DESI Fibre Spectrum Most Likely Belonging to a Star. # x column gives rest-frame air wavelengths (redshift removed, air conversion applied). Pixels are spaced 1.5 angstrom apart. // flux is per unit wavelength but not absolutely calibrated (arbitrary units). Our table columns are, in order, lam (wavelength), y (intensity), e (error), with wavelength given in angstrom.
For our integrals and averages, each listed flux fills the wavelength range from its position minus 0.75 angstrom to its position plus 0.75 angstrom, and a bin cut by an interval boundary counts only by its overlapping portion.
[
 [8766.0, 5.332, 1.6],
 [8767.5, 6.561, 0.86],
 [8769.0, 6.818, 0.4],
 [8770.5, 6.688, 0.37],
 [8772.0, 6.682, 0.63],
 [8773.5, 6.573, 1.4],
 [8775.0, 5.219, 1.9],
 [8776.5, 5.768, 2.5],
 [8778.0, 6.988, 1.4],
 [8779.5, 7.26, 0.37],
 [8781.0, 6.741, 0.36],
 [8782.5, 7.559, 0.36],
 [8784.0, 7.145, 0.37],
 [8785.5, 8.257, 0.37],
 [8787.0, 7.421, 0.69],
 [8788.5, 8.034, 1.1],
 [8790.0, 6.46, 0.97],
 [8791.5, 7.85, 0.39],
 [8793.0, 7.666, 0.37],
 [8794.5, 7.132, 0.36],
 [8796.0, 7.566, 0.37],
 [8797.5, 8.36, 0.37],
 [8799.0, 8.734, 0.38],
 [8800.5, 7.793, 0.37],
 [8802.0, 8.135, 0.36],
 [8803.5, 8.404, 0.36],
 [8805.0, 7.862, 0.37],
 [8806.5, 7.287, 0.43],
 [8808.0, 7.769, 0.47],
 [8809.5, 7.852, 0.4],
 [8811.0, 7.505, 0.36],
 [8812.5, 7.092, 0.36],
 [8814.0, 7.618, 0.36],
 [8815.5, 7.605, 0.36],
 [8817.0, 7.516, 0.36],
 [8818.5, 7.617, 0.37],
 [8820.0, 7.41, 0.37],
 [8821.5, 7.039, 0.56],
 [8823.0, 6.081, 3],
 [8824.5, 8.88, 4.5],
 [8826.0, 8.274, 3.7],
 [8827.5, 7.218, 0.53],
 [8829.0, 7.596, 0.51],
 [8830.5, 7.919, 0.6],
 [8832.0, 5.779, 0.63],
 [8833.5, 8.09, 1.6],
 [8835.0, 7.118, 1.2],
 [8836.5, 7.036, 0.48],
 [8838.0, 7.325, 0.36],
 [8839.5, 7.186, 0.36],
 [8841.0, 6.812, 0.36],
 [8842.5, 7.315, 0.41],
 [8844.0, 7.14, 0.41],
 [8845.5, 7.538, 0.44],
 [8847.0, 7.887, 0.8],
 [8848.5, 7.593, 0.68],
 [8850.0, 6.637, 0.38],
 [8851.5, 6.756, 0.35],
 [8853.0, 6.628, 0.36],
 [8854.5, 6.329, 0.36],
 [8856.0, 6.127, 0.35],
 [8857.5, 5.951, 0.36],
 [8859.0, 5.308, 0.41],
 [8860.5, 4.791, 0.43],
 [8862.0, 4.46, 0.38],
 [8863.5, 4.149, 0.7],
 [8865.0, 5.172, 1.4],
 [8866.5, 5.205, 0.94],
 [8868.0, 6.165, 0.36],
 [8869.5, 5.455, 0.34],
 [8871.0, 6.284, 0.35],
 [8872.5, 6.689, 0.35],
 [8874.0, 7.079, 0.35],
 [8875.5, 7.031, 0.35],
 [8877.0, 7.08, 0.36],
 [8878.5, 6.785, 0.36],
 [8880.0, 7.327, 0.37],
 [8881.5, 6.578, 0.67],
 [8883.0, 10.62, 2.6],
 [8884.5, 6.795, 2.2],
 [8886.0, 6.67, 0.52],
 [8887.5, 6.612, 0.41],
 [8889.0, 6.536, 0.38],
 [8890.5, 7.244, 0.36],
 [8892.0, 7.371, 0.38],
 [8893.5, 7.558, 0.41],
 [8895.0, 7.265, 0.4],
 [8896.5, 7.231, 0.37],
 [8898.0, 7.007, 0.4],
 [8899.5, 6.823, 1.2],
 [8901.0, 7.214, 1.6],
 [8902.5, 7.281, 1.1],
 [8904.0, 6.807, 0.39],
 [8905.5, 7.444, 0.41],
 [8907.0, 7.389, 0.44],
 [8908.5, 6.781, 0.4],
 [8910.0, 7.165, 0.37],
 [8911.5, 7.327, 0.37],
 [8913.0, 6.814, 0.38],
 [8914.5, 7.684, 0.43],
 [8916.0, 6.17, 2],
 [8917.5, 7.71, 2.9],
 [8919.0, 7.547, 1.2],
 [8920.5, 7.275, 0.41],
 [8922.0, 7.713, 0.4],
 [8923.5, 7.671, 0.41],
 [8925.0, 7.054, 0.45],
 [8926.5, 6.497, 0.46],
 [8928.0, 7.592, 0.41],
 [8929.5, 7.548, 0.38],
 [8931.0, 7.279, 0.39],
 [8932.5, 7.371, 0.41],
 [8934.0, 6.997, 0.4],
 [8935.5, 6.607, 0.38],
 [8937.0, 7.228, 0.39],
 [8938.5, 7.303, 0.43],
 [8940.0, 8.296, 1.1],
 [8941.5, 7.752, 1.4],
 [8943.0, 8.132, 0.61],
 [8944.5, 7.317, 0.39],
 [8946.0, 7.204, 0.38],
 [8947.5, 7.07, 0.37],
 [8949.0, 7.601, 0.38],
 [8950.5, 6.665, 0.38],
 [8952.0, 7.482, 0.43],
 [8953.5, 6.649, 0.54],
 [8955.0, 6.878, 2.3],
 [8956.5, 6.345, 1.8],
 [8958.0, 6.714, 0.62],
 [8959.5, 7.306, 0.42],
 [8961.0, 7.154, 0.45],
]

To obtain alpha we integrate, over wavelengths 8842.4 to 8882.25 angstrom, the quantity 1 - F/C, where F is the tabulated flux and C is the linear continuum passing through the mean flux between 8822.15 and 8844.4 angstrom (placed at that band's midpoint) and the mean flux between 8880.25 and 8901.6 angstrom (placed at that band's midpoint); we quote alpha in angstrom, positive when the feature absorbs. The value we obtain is 5.2 angstrom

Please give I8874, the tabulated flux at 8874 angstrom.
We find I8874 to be 7.079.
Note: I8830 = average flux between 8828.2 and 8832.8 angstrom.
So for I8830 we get 7.11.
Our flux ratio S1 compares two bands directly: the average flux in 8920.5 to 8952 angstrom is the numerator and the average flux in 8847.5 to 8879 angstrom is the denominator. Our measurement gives 1.21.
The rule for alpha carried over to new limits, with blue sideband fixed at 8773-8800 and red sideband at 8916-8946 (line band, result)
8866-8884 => 1.1 angstrom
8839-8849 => 0.0 angstrom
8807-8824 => -0.2 angstrom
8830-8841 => 0.2 angstrom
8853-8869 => 4.2 angstrom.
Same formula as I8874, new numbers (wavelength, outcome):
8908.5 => 6.781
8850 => 6.637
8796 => 7.566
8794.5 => 7.132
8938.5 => 7.303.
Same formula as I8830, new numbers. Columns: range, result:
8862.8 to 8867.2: 4.85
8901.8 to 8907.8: 7.23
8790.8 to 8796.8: 7.56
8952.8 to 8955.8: 6.76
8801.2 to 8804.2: 8.26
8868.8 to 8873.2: 6.14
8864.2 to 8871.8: 5.65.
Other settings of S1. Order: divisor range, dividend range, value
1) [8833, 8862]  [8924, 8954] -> 1.08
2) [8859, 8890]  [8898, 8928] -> 1.13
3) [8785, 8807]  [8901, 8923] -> 0.93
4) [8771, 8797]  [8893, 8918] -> 1.01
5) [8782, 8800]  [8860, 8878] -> 0.76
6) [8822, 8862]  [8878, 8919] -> 1.04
